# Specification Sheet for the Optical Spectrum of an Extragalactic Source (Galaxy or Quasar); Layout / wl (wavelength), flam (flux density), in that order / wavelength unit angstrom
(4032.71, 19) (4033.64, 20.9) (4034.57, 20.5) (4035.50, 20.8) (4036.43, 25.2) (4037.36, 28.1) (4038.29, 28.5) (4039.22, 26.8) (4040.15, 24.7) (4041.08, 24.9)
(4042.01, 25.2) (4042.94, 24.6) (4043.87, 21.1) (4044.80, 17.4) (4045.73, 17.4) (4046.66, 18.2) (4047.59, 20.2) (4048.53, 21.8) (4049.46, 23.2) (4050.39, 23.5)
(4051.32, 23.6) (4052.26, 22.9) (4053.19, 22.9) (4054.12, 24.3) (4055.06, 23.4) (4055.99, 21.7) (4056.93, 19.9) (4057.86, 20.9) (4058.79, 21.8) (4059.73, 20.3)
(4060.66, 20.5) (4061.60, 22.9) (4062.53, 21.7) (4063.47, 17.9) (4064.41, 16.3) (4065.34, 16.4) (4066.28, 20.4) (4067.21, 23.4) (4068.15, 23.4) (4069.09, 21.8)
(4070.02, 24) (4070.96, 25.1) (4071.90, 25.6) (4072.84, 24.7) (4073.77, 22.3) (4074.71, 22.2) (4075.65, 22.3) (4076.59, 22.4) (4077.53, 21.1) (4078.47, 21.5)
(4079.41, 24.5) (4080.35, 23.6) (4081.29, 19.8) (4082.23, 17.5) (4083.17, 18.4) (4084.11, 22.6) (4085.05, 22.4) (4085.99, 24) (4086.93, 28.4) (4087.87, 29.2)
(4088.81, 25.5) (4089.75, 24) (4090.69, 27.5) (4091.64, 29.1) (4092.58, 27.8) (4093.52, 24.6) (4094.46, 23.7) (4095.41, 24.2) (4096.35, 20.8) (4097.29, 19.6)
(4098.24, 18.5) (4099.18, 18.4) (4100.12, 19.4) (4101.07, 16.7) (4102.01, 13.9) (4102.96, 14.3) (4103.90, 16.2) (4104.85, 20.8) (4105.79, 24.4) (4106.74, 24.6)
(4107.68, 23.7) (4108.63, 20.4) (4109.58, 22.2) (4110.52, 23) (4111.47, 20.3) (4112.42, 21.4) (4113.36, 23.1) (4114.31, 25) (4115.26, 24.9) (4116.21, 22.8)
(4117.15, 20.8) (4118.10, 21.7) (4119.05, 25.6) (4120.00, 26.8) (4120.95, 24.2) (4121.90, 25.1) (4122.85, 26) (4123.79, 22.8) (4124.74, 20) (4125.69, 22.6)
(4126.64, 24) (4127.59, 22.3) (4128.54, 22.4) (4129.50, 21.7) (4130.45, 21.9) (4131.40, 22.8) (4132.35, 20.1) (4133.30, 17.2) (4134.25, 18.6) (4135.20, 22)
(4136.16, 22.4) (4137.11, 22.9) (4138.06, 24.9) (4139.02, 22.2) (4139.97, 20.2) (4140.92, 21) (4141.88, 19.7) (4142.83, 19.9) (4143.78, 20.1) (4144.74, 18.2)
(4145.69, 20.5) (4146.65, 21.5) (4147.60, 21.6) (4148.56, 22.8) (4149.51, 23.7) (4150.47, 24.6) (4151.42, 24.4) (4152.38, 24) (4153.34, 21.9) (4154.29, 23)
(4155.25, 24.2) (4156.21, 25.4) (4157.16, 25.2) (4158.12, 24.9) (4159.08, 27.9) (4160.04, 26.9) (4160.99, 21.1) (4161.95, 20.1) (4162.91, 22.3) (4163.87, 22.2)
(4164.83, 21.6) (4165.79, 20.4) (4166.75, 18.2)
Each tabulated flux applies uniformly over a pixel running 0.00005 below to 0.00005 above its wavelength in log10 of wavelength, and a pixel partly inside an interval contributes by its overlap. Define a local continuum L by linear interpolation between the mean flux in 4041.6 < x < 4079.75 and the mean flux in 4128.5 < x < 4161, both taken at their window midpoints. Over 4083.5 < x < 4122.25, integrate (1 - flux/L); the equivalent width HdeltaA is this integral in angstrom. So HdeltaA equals -1.1 angstrom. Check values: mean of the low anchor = 21.8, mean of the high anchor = 22.4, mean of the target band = 22.7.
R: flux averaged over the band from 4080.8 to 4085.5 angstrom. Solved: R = 20.1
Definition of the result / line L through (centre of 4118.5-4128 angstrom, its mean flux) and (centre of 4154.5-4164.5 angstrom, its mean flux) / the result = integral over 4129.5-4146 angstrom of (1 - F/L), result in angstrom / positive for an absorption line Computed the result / 2.1 angstrom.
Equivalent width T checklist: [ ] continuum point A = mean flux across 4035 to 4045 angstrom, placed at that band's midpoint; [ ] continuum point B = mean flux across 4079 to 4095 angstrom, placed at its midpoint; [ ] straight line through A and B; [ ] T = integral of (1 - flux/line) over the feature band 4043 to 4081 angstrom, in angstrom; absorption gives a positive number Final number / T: 4.1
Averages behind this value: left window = 24.5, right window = 24.3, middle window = 21.7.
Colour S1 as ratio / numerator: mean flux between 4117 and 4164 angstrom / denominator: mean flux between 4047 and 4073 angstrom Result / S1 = 1.03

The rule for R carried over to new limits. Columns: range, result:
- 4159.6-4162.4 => 22.7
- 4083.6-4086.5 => 23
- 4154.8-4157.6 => 25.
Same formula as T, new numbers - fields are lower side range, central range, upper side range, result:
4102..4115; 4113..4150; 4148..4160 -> 1.0 angstrom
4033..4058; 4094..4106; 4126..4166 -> 1.8 angstrom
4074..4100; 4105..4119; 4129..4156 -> -0.2 angstrom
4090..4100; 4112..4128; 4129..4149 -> -1.1 angstrom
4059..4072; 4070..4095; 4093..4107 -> -3.9 angstrom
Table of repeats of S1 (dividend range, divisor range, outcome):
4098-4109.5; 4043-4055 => 0.90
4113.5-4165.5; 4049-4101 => 1.01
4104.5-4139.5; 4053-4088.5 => 1.02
